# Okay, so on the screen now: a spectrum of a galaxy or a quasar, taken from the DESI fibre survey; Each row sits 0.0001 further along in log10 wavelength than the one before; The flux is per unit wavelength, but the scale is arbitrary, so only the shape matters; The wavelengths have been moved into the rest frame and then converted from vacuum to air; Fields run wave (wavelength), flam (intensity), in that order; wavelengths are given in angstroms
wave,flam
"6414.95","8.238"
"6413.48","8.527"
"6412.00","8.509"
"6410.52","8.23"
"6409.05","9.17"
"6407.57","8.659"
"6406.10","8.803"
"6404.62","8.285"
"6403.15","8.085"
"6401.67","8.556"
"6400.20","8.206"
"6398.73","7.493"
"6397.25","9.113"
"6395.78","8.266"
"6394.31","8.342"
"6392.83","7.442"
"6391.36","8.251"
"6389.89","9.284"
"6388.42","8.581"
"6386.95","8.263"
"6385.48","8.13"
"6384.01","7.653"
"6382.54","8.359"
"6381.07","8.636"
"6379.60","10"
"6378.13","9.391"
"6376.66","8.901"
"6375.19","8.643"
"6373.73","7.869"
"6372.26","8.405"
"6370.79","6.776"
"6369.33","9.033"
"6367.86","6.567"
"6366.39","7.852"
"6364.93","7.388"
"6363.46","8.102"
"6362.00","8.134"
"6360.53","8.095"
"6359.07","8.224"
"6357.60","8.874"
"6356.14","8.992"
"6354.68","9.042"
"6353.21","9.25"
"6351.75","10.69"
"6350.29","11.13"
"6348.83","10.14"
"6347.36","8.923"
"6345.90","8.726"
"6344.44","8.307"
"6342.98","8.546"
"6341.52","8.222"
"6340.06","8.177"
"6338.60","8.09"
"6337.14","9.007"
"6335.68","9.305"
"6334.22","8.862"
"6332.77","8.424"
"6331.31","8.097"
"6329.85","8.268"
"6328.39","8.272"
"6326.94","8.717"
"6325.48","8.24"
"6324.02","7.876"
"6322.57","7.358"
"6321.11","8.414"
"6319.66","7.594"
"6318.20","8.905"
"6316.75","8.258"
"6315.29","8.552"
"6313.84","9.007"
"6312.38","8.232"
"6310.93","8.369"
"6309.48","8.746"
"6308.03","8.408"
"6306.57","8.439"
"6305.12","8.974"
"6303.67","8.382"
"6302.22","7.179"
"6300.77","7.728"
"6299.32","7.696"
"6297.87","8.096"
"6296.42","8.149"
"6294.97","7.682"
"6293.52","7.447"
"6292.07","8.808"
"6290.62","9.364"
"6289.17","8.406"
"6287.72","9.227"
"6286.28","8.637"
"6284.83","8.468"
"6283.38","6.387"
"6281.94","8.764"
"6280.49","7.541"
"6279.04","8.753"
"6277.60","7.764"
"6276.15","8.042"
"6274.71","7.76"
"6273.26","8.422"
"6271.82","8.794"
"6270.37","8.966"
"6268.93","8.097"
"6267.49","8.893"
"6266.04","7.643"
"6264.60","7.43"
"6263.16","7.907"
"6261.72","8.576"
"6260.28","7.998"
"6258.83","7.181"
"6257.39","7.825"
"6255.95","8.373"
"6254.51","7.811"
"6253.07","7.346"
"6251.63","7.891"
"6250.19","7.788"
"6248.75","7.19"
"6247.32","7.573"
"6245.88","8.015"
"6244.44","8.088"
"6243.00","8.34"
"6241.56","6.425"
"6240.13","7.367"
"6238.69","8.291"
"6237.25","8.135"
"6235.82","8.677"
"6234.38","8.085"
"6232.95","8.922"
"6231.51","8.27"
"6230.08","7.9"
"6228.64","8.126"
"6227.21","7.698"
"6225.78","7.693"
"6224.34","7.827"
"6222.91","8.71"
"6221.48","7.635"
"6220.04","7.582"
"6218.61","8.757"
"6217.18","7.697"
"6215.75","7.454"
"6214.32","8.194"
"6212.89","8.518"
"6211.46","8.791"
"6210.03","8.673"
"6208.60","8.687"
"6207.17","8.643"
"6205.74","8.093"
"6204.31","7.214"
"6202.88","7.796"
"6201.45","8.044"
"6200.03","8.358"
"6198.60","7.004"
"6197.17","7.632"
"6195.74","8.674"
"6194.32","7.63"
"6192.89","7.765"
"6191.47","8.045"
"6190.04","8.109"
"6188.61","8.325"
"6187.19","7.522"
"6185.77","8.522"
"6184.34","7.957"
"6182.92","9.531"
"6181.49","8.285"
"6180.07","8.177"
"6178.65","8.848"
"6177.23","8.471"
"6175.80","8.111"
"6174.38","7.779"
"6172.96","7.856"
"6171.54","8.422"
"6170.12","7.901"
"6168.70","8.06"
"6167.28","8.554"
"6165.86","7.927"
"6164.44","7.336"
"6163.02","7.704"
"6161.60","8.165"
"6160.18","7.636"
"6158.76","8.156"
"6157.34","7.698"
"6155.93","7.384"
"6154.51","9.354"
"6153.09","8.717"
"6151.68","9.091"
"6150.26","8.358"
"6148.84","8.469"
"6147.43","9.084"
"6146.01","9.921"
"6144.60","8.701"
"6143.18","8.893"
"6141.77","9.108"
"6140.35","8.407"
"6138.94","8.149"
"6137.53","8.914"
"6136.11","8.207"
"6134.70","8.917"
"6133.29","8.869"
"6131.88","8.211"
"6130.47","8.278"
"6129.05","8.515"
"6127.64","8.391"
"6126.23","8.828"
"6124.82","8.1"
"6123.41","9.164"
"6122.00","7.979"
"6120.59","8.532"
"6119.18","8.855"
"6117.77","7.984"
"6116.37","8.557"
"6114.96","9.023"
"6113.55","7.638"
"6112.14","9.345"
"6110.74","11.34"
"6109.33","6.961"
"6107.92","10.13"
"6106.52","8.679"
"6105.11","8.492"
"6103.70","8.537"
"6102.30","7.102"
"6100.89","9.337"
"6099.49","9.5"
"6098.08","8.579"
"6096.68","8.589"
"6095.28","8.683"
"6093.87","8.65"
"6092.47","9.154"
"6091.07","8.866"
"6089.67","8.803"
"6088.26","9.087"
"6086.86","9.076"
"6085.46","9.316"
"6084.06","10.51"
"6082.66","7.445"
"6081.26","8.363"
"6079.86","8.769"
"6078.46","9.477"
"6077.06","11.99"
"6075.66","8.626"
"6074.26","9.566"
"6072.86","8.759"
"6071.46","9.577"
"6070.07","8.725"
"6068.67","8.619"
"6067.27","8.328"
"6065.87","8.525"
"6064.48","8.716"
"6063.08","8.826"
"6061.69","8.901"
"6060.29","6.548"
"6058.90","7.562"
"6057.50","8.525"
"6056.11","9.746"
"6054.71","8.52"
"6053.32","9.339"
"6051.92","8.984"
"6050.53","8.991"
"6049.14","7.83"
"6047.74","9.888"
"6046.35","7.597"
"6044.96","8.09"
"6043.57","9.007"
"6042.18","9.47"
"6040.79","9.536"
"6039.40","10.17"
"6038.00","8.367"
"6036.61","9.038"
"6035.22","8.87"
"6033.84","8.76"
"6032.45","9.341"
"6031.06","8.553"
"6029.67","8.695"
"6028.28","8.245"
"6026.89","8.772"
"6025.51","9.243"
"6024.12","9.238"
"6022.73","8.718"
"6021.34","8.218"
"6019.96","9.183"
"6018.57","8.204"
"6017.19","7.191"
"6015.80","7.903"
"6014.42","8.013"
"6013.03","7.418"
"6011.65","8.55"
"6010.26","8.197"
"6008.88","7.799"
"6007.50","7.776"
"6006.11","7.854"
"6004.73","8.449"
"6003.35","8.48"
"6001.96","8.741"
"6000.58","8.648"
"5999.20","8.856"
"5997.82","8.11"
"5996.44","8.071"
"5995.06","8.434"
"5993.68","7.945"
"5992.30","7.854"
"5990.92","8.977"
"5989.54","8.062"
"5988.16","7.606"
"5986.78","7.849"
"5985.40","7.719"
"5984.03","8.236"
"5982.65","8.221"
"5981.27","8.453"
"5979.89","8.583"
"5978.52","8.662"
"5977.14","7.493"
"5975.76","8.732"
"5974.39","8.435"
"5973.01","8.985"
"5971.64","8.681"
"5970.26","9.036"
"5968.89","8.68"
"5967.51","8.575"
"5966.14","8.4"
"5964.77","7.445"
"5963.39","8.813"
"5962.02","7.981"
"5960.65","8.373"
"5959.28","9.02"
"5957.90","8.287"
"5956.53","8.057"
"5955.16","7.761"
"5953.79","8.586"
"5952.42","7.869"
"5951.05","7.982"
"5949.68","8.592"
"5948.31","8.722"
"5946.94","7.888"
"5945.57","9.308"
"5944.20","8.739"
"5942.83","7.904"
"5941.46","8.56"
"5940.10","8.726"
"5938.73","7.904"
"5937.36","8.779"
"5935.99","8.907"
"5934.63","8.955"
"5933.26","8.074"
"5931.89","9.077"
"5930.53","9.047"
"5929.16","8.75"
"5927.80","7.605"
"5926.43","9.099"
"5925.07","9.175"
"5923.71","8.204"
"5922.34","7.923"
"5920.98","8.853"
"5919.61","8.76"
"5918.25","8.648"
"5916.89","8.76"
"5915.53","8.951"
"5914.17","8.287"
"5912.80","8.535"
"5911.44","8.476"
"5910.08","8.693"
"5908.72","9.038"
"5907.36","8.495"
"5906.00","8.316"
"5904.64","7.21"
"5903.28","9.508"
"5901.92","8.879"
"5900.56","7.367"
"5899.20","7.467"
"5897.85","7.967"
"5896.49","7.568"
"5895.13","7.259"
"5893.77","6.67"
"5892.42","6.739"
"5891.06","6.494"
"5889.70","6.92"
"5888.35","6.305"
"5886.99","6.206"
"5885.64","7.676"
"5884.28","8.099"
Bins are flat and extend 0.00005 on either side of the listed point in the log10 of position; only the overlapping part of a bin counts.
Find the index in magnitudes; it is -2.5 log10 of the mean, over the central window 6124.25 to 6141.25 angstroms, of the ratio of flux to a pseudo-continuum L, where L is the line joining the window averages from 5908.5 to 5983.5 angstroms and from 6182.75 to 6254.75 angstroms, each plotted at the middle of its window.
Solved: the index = -0.042 mag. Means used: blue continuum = 8.51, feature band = 8.49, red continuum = 8.01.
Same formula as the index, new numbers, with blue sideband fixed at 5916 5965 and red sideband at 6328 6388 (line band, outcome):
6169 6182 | 0.04 mag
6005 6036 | 0.01 mag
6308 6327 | 0.03 mag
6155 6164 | 0.10 mag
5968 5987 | 0.01 mag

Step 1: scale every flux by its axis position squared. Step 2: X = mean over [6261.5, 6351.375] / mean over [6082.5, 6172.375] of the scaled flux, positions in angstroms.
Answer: 1.03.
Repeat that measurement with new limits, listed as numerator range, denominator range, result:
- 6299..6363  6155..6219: 1.11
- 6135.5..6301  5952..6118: 1.00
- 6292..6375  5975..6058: 1.10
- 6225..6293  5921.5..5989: 1.06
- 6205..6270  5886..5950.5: 1.08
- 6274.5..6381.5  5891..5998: 1.15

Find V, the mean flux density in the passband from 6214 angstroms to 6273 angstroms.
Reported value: 7.98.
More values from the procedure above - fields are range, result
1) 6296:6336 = 8.3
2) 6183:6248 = 8.05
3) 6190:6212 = 8.06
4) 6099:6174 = 8.51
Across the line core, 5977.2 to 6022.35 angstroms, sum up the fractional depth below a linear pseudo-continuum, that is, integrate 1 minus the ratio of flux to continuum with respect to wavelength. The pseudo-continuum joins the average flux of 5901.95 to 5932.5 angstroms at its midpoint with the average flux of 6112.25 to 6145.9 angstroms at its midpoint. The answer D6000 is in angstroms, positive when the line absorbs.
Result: 2.1 angstroms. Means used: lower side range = 8.62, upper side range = 8.57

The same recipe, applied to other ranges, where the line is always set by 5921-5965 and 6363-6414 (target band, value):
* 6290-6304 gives 0.5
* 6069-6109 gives -2.7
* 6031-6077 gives -2.2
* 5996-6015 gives 0.5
